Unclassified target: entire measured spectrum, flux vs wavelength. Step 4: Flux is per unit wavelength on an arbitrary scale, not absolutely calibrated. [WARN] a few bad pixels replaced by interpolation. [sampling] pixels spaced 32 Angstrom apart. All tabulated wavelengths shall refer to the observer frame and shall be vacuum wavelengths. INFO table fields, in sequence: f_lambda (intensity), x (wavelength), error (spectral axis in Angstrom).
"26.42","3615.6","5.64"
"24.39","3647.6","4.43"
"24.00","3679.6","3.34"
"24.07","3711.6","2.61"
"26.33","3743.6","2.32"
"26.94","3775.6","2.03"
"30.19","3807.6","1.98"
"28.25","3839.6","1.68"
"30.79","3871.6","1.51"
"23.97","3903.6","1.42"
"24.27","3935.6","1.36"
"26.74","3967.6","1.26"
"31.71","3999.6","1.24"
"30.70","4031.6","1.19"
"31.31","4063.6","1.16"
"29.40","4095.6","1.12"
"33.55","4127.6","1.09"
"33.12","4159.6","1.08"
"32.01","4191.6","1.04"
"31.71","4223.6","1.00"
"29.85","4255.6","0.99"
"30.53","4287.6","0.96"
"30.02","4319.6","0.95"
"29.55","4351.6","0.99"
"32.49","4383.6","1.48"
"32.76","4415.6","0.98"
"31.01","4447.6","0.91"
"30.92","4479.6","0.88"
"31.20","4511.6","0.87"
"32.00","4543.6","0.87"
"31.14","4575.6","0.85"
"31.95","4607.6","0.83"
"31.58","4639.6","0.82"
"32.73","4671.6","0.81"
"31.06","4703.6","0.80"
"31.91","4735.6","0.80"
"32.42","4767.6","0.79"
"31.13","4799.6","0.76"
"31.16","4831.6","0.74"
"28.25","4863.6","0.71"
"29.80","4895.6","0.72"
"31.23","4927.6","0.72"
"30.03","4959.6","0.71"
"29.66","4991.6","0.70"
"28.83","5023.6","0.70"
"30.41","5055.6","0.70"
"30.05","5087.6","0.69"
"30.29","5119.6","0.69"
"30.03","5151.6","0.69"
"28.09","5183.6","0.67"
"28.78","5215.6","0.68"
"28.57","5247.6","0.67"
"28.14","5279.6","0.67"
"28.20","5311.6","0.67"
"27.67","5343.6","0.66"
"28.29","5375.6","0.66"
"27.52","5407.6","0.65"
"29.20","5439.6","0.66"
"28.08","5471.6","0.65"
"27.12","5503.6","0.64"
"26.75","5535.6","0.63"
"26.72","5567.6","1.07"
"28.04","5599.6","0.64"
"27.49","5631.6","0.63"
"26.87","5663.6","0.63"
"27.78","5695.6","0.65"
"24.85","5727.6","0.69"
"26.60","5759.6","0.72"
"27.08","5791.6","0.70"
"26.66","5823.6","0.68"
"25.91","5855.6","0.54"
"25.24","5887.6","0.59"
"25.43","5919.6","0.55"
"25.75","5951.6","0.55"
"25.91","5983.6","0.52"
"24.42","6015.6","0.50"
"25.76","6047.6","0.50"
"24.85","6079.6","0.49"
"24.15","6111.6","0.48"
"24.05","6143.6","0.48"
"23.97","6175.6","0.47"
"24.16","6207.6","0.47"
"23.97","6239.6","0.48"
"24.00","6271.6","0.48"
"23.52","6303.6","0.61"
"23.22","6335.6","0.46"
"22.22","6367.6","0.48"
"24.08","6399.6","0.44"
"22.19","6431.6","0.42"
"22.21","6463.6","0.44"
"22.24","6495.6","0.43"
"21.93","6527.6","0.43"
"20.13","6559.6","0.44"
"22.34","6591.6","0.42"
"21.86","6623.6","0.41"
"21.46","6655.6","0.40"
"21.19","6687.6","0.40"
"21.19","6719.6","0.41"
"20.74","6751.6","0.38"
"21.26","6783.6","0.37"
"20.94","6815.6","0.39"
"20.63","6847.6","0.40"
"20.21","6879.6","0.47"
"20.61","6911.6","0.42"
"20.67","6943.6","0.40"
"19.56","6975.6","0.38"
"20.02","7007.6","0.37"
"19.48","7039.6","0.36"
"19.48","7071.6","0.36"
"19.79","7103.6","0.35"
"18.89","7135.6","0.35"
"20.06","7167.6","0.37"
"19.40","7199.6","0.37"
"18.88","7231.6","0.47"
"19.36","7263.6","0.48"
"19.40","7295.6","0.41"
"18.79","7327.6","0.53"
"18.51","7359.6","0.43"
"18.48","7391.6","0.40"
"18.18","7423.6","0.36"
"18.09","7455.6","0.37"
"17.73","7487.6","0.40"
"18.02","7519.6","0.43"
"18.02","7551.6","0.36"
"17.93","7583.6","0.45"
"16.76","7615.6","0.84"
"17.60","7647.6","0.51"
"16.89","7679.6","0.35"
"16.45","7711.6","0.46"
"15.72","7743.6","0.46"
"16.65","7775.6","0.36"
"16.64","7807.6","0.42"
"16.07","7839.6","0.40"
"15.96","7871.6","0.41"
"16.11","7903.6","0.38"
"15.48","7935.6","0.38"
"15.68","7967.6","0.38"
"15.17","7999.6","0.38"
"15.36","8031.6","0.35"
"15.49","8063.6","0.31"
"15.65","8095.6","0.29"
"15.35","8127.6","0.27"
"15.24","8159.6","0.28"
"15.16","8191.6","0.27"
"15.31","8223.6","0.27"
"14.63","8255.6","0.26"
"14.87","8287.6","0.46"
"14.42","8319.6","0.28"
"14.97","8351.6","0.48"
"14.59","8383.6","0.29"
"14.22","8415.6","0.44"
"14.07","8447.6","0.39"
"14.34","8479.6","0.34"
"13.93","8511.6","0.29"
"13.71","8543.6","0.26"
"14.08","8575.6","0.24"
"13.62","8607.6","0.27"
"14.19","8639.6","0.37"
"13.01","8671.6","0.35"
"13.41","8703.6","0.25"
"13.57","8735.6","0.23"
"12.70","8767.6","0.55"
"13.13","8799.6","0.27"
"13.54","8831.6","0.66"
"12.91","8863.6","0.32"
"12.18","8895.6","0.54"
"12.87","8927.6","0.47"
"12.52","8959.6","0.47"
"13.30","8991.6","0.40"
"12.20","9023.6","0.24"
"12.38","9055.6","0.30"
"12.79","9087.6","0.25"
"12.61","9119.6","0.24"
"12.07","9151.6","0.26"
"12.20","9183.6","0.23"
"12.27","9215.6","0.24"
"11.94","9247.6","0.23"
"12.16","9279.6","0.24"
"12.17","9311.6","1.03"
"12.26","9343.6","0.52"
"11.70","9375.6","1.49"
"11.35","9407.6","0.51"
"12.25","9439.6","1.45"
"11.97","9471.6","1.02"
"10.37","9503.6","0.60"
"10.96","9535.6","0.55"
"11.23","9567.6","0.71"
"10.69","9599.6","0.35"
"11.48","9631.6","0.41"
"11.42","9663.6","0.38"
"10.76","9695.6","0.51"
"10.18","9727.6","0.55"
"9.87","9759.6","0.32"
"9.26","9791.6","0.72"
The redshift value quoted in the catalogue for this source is 0.000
